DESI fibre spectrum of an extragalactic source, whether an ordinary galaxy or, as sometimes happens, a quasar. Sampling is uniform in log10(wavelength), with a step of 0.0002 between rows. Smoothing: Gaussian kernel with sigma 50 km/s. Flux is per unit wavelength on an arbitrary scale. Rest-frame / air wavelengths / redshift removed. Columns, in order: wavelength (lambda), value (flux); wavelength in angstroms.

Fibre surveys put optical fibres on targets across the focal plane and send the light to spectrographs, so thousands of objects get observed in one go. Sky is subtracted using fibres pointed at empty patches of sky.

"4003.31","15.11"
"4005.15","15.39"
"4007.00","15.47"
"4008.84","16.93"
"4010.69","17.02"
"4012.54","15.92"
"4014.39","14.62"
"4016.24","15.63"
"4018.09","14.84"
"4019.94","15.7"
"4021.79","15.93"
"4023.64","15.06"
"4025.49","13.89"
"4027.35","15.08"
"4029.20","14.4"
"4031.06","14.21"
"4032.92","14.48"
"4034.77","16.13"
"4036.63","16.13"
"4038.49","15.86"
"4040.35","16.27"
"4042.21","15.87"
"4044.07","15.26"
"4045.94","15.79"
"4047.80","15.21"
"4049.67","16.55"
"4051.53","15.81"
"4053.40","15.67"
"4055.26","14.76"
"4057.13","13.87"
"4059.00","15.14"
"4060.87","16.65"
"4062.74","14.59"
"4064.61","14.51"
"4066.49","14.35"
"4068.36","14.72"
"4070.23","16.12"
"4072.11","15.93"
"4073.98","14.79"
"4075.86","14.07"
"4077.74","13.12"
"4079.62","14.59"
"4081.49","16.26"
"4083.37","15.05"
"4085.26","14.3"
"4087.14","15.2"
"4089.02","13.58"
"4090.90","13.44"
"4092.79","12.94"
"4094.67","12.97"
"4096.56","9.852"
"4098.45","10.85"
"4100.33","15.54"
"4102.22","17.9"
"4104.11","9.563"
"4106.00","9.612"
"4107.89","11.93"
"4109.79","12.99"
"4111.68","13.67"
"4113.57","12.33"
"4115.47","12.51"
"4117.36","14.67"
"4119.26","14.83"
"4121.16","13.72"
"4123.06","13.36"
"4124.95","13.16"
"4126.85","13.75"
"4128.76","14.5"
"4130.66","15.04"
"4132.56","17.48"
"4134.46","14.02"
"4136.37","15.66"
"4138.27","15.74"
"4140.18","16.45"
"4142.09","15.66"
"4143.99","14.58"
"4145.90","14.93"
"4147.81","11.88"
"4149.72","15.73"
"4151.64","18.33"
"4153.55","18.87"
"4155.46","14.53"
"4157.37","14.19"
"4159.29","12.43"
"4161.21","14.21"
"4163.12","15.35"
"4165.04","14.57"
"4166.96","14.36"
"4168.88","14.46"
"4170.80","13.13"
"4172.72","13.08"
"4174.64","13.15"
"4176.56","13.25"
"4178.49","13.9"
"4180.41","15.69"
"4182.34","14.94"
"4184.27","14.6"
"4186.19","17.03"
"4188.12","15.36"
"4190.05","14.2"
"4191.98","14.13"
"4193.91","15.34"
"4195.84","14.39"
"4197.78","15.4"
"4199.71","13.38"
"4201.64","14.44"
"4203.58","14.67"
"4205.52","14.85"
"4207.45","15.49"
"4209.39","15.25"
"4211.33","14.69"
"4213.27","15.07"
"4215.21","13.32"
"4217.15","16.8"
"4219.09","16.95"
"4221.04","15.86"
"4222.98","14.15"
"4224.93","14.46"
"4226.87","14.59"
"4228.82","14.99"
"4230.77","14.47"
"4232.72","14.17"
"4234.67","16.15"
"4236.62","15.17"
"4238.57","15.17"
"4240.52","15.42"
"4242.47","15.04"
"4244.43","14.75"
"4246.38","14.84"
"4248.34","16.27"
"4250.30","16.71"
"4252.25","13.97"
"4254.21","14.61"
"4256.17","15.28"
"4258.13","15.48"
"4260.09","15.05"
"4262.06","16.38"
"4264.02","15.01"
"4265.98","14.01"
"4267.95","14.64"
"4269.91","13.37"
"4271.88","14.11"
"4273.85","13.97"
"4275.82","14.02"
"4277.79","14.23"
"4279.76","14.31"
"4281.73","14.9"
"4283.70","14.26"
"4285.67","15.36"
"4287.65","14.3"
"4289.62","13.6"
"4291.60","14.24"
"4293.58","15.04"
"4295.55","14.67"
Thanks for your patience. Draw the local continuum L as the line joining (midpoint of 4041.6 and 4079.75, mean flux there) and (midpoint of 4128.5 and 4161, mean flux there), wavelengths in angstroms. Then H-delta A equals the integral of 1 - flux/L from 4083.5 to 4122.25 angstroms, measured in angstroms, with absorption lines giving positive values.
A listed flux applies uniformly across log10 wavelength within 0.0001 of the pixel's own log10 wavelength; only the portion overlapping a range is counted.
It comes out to 5.2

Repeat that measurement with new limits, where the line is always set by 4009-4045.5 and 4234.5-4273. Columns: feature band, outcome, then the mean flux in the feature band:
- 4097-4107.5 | 1.9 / 12.5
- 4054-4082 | 0.8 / 14.9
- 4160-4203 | 2.0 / 14.5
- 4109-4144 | 1.9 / 14.4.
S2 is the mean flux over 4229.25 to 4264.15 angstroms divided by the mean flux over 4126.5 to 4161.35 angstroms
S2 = 1.0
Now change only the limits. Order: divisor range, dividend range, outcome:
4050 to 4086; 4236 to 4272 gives 1.00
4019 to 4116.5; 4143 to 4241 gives 1.03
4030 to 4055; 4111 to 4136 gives 0.90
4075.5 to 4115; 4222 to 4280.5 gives 1.12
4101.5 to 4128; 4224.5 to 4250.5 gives 1.15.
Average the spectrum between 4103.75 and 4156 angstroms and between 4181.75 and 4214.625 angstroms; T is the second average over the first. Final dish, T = 1.04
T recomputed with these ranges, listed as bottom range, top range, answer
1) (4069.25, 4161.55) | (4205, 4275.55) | 1.05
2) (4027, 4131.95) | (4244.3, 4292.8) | 1.02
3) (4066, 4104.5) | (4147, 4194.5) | 1.04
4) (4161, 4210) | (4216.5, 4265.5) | 1.05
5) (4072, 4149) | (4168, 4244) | 1.06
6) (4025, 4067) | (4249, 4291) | 0.96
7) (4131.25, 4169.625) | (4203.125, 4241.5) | 0.99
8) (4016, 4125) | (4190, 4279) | 1.03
